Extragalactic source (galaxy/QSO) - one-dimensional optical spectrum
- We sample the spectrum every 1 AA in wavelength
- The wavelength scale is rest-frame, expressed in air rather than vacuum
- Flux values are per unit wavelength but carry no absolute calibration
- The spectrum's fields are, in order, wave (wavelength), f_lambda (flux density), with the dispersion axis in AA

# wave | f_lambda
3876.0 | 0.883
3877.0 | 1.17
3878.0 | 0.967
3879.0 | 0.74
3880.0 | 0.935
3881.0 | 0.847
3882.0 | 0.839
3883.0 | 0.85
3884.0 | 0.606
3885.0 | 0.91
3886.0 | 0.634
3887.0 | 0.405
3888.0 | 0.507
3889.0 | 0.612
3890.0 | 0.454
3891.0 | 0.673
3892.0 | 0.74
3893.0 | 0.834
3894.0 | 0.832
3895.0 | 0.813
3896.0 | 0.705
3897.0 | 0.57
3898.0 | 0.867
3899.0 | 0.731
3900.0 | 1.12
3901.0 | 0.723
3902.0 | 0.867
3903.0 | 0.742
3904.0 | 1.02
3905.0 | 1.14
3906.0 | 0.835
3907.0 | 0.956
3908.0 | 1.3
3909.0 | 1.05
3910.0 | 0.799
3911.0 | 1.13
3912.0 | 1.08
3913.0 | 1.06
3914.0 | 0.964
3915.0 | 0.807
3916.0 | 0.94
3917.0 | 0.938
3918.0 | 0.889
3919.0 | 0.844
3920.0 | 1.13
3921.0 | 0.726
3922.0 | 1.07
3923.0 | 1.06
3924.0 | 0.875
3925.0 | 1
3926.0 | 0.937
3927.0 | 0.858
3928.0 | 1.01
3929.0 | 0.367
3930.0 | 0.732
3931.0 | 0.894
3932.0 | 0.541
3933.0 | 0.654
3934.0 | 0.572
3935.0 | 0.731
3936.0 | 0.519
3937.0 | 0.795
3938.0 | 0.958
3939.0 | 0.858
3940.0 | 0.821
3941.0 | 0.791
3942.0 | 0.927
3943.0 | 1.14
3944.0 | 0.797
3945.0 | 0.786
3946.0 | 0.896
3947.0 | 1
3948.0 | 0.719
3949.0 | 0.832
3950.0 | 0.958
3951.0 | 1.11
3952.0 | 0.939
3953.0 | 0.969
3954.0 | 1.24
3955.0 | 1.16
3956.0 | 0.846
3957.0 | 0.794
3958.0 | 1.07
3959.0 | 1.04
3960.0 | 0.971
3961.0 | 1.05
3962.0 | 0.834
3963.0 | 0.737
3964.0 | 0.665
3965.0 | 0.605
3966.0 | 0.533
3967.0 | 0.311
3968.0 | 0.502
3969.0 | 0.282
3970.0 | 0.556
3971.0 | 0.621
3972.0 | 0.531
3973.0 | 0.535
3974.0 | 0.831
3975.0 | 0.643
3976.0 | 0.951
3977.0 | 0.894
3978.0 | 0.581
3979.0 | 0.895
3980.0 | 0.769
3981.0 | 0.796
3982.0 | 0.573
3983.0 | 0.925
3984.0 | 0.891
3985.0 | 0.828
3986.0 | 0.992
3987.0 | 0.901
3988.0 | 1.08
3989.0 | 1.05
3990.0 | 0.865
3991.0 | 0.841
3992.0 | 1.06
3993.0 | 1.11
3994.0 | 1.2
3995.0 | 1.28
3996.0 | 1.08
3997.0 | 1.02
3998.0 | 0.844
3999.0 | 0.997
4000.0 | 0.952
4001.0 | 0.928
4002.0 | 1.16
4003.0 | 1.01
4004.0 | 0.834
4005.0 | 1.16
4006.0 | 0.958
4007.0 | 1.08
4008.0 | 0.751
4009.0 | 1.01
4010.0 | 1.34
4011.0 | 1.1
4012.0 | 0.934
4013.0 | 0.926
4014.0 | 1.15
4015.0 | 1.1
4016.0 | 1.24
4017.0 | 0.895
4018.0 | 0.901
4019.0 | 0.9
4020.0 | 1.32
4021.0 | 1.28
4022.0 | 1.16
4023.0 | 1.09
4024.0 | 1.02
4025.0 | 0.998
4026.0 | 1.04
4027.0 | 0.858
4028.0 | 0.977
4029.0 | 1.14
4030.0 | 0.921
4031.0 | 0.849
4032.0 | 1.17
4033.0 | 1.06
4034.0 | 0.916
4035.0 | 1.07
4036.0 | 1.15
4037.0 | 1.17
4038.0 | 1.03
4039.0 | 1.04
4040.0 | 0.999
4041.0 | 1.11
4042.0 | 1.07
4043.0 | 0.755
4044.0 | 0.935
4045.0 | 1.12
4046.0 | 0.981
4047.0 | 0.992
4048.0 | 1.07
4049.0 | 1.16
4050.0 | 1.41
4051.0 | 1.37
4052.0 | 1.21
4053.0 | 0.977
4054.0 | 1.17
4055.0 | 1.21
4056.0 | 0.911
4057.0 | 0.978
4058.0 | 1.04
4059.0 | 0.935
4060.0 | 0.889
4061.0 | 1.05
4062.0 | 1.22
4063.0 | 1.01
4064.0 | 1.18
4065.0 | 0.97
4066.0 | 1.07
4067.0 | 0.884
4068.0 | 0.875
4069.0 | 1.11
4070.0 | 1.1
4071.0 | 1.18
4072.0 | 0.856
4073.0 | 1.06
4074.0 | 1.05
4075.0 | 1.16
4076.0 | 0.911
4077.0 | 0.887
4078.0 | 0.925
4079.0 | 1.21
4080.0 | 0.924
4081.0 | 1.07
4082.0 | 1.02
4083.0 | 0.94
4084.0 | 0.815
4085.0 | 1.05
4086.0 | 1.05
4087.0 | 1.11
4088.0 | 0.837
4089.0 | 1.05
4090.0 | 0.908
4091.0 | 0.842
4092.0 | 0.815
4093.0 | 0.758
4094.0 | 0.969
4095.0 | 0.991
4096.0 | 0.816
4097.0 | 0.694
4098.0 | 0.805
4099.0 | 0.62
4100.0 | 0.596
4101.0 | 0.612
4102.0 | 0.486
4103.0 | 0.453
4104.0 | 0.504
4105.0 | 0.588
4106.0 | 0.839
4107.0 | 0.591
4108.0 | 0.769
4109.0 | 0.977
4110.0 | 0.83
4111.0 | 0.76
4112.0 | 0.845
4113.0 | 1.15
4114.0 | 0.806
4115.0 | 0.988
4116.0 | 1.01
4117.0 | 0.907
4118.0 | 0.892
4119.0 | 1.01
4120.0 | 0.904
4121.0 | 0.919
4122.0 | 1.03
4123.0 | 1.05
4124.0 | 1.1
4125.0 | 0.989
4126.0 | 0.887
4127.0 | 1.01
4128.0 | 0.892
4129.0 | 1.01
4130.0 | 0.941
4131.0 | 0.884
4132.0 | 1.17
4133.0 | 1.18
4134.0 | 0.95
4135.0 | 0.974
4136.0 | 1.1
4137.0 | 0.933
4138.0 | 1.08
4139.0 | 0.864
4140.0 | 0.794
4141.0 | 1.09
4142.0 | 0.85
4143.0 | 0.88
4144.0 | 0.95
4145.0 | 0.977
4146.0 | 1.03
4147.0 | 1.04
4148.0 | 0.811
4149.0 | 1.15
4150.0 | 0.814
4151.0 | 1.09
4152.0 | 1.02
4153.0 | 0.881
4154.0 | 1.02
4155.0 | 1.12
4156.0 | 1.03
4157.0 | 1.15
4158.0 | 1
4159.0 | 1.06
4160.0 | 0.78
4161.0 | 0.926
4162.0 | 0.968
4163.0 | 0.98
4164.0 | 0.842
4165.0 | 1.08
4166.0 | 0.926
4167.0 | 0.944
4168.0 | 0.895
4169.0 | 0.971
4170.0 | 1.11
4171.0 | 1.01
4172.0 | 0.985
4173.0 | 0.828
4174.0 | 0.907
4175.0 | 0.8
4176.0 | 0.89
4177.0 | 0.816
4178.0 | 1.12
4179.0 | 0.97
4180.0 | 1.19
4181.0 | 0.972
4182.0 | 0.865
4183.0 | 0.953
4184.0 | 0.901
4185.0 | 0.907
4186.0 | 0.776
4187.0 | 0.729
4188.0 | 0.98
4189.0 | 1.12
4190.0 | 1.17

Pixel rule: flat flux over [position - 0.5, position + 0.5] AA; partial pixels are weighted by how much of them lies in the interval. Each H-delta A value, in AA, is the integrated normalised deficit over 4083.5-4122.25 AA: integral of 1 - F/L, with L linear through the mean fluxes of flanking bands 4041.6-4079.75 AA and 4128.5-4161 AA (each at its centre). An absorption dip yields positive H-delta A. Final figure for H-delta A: 7.0 AA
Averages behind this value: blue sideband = 1.05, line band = 0.835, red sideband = 0.987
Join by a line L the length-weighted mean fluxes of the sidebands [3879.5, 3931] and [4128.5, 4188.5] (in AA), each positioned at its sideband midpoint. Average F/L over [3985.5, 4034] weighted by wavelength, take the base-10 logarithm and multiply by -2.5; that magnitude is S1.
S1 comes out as -0.15 mag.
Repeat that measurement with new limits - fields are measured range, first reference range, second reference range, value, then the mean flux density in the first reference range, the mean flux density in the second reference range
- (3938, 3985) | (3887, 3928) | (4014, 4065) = 0.17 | 0.876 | 1.06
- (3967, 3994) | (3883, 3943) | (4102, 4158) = 0.10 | 0.832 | 0.933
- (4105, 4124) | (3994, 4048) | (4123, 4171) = 0.11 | 1.04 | 0.983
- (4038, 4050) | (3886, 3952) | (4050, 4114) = -0.14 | 0.845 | 0.931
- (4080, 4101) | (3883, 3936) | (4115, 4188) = 0.06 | 0.829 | 0.965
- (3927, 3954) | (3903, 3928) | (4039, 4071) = 0.19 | 0.971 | 1.06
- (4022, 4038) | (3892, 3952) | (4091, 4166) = -0.16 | 0.874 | 0.909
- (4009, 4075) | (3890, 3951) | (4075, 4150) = -0.18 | 0.864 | 0.907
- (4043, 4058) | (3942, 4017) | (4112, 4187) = -0.18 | 0.9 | 0.966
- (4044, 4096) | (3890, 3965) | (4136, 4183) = -0.10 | 0.878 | 0.967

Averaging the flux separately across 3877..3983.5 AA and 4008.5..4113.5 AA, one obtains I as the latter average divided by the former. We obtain 1.19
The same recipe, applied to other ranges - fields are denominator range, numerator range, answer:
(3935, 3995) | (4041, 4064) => 1.27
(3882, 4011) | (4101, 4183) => 1.09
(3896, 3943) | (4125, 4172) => 1.12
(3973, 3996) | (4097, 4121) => 0.87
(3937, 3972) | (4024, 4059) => 1.27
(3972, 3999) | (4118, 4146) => 1.09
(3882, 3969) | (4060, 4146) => 1.11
